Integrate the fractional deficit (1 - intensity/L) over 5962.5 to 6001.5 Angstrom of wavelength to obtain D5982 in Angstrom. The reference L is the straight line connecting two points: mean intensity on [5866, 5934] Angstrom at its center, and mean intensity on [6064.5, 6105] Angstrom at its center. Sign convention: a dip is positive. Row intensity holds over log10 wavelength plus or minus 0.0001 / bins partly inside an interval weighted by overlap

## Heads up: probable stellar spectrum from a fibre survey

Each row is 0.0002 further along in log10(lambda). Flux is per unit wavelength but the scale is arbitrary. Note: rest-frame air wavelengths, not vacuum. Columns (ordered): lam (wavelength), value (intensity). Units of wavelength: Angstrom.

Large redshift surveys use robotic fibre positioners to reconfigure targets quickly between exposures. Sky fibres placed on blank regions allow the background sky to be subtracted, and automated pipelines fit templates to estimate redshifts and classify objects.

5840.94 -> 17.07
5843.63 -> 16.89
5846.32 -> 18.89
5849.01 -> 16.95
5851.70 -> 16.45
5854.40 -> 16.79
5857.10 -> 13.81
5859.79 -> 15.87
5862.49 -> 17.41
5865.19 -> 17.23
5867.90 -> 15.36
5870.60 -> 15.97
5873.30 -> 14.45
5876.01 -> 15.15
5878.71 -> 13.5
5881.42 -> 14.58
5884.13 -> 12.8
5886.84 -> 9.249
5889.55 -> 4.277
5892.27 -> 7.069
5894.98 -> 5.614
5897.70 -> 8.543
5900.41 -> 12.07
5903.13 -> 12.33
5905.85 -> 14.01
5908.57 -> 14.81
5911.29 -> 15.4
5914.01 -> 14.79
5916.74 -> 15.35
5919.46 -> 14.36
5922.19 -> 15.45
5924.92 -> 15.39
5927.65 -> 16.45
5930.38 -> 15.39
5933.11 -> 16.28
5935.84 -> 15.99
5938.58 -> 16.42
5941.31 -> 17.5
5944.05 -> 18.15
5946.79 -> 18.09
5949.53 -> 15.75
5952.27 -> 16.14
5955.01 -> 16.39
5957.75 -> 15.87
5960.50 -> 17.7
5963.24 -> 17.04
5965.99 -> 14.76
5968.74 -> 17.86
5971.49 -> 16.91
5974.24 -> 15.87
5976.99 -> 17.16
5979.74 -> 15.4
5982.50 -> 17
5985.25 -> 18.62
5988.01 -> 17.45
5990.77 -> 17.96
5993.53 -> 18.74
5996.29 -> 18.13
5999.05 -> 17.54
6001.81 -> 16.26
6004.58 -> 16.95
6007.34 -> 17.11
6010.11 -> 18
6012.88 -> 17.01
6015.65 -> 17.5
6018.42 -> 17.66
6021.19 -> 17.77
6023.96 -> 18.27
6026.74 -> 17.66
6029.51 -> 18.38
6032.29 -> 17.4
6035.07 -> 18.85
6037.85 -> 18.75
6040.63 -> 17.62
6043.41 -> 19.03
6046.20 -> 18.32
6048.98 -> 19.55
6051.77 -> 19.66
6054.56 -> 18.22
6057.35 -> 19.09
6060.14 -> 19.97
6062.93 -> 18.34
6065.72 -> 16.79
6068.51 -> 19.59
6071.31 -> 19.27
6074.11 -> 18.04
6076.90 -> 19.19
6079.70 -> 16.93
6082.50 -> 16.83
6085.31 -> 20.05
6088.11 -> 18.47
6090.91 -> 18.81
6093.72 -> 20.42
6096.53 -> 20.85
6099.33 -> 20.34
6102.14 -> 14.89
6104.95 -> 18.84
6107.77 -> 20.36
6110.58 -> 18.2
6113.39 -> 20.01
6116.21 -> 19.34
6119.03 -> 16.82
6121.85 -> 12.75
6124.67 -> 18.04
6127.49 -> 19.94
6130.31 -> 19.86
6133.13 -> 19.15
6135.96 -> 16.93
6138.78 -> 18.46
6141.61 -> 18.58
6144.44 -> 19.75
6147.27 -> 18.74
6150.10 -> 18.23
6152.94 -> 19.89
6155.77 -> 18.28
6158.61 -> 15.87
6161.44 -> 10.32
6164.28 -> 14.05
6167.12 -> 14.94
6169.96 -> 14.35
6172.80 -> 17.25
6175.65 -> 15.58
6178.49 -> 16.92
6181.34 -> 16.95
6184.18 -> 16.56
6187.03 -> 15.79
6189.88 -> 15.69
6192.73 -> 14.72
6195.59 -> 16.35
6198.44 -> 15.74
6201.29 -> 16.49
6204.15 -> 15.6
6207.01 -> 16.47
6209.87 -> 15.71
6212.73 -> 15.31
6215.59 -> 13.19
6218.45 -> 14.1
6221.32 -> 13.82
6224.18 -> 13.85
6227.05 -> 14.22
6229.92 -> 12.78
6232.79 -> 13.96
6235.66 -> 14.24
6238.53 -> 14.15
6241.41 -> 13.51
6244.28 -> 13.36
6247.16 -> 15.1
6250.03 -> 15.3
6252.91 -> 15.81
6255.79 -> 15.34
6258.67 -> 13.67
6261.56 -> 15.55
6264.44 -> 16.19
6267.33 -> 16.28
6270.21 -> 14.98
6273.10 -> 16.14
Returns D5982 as -3.91 Angstrom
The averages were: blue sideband 13.2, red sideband 18.6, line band 17.2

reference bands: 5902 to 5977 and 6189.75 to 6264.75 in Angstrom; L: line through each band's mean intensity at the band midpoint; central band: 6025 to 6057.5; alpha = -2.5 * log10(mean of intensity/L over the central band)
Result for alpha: -0.19 mag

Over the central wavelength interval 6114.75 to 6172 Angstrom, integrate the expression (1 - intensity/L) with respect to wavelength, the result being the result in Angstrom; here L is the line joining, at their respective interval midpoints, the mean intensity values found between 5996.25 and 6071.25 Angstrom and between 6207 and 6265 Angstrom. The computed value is -3.7 Angstrom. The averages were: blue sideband 18.1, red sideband 14.5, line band 17.2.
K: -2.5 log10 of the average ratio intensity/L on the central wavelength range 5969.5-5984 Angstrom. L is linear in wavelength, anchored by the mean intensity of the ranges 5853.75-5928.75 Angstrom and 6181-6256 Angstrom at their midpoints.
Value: -0.19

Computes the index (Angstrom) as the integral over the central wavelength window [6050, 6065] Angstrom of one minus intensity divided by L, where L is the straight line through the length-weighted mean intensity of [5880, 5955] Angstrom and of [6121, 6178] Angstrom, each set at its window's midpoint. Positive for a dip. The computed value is -3.0 Angstrom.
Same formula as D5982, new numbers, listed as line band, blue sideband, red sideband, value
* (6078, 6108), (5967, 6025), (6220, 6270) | -4.6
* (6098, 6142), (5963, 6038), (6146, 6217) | -4.9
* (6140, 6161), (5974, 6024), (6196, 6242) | -3.5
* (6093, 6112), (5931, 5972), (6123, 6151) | -0.8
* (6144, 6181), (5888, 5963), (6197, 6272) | -4.3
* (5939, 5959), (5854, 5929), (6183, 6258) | -4.6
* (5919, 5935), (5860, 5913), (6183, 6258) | -3.3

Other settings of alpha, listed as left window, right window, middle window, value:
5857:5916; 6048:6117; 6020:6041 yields -0.05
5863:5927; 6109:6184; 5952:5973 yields -0.17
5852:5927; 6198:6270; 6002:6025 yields -0.24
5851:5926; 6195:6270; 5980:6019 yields -0.25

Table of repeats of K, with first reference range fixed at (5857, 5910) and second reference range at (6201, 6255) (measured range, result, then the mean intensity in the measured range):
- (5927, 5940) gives -0.24 mag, 16.1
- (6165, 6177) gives -0.09 mag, 15.4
